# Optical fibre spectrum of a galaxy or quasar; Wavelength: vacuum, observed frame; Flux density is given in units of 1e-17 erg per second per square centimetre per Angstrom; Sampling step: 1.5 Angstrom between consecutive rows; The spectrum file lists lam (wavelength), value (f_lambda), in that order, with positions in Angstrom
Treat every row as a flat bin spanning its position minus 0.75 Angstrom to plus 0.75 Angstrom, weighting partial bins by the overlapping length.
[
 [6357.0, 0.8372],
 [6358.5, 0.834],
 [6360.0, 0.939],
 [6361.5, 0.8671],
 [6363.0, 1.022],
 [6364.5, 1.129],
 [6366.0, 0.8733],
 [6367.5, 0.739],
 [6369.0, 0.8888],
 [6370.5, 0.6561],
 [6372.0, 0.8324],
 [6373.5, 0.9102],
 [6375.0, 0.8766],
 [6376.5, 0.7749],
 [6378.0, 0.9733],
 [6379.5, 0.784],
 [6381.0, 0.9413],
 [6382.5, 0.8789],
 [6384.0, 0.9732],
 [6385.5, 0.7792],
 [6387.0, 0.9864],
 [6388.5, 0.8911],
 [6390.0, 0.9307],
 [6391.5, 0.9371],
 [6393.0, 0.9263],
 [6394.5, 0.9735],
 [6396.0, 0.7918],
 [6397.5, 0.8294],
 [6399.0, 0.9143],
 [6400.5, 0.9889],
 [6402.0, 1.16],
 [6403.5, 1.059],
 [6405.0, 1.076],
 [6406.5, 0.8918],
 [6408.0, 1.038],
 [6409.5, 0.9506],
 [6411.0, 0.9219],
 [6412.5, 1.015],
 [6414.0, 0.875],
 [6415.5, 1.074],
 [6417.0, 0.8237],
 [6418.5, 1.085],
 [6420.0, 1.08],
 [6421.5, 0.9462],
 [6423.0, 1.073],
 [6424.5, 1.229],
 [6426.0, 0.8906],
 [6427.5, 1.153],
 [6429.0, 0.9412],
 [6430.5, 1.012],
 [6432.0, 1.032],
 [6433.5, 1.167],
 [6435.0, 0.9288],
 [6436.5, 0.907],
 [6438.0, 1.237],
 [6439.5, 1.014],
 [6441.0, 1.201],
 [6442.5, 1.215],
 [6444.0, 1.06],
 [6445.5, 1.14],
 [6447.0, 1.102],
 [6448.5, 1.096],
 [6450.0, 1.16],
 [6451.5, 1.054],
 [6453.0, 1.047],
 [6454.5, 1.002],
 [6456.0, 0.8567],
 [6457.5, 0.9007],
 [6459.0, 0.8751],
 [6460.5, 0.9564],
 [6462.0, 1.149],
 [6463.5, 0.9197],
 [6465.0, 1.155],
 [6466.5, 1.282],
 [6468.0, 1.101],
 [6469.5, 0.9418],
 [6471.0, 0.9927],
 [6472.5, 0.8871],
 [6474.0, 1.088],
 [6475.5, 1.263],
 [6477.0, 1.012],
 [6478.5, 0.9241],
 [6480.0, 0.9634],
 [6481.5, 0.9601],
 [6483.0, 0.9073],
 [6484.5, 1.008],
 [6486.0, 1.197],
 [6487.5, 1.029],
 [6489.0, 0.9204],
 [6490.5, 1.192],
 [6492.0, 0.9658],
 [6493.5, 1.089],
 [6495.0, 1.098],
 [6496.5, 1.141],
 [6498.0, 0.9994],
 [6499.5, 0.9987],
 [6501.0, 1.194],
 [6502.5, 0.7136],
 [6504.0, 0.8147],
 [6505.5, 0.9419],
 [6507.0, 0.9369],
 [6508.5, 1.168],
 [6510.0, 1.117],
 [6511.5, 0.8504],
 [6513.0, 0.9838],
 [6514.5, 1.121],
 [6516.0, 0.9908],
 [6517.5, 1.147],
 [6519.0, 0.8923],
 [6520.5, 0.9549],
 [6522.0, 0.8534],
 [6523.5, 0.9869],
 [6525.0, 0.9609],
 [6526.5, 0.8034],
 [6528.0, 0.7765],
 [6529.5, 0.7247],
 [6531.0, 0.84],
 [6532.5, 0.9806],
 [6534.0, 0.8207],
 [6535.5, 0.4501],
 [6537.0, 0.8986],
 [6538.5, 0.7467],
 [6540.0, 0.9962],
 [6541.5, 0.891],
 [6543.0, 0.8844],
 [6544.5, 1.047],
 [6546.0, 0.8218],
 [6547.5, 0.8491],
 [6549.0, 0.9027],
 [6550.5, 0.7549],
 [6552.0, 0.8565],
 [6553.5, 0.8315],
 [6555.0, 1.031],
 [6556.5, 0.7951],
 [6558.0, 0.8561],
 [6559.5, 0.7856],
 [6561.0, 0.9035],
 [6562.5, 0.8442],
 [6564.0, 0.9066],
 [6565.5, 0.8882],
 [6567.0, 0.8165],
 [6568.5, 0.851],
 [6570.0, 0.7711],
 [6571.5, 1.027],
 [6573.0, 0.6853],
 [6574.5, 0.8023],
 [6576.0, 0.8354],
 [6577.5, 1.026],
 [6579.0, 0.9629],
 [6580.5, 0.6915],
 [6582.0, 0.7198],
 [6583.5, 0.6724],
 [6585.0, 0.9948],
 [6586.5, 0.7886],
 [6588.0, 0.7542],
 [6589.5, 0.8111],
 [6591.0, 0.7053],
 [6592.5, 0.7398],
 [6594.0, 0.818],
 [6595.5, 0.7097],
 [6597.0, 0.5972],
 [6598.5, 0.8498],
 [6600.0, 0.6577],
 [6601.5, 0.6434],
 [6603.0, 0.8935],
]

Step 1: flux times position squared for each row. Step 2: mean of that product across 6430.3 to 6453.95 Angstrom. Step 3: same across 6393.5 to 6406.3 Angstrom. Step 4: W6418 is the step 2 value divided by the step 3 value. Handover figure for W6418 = 1.14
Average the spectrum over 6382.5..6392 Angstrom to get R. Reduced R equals 0.913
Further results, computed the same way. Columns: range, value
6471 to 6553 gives 0.95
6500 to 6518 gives 0.996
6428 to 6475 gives 1.05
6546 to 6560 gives 0.851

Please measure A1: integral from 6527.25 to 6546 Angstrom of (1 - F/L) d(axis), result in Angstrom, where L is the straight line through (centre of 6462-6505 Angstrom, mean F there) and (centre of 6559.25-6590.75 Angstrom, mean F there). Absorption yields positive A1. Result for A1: 1.6 Angstrom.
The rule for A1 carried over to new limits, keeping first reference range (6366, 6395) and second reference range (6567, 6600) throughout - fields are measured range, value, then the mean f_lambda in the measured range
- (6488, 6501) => -3.5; 1.06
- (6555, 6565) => -0.7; 0.863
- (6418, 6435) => -3.8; 1.05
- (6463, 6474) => -2.7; 1.05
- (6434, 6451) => -4.9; 1.1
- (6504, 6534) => -4.4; 0.942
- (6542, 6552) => -0.8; 0.875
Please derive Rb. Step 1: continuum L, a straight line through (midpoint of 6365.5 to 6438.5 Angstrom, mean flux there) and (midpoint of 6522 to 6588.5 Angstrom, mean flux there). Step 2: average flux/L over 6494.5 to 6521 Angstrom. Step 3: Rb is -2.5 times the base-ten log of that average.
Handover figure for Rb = -0.14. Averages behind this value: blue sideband 0.951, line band 1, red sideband 0.847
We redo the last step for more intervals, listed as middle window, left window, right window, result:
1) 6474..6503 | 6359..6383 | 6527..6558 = -0.206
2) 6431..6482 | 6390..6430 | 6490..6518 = -0.046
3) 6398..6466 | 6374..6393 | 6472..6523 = -0.095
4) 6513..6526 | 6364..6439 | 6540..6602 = -0.140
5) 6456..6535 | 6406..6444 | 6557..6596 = -0.061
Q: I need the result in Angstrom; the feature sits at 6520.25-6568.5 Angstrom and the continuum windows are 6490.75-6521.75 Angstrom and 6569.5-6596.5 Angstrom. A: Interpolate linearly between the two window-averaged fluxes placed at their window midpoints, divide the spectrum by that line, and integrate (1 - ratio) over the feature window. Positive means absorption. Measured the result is 2.5 Angstrom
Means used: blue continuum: 1.01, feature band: 0.857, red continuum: 0.805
